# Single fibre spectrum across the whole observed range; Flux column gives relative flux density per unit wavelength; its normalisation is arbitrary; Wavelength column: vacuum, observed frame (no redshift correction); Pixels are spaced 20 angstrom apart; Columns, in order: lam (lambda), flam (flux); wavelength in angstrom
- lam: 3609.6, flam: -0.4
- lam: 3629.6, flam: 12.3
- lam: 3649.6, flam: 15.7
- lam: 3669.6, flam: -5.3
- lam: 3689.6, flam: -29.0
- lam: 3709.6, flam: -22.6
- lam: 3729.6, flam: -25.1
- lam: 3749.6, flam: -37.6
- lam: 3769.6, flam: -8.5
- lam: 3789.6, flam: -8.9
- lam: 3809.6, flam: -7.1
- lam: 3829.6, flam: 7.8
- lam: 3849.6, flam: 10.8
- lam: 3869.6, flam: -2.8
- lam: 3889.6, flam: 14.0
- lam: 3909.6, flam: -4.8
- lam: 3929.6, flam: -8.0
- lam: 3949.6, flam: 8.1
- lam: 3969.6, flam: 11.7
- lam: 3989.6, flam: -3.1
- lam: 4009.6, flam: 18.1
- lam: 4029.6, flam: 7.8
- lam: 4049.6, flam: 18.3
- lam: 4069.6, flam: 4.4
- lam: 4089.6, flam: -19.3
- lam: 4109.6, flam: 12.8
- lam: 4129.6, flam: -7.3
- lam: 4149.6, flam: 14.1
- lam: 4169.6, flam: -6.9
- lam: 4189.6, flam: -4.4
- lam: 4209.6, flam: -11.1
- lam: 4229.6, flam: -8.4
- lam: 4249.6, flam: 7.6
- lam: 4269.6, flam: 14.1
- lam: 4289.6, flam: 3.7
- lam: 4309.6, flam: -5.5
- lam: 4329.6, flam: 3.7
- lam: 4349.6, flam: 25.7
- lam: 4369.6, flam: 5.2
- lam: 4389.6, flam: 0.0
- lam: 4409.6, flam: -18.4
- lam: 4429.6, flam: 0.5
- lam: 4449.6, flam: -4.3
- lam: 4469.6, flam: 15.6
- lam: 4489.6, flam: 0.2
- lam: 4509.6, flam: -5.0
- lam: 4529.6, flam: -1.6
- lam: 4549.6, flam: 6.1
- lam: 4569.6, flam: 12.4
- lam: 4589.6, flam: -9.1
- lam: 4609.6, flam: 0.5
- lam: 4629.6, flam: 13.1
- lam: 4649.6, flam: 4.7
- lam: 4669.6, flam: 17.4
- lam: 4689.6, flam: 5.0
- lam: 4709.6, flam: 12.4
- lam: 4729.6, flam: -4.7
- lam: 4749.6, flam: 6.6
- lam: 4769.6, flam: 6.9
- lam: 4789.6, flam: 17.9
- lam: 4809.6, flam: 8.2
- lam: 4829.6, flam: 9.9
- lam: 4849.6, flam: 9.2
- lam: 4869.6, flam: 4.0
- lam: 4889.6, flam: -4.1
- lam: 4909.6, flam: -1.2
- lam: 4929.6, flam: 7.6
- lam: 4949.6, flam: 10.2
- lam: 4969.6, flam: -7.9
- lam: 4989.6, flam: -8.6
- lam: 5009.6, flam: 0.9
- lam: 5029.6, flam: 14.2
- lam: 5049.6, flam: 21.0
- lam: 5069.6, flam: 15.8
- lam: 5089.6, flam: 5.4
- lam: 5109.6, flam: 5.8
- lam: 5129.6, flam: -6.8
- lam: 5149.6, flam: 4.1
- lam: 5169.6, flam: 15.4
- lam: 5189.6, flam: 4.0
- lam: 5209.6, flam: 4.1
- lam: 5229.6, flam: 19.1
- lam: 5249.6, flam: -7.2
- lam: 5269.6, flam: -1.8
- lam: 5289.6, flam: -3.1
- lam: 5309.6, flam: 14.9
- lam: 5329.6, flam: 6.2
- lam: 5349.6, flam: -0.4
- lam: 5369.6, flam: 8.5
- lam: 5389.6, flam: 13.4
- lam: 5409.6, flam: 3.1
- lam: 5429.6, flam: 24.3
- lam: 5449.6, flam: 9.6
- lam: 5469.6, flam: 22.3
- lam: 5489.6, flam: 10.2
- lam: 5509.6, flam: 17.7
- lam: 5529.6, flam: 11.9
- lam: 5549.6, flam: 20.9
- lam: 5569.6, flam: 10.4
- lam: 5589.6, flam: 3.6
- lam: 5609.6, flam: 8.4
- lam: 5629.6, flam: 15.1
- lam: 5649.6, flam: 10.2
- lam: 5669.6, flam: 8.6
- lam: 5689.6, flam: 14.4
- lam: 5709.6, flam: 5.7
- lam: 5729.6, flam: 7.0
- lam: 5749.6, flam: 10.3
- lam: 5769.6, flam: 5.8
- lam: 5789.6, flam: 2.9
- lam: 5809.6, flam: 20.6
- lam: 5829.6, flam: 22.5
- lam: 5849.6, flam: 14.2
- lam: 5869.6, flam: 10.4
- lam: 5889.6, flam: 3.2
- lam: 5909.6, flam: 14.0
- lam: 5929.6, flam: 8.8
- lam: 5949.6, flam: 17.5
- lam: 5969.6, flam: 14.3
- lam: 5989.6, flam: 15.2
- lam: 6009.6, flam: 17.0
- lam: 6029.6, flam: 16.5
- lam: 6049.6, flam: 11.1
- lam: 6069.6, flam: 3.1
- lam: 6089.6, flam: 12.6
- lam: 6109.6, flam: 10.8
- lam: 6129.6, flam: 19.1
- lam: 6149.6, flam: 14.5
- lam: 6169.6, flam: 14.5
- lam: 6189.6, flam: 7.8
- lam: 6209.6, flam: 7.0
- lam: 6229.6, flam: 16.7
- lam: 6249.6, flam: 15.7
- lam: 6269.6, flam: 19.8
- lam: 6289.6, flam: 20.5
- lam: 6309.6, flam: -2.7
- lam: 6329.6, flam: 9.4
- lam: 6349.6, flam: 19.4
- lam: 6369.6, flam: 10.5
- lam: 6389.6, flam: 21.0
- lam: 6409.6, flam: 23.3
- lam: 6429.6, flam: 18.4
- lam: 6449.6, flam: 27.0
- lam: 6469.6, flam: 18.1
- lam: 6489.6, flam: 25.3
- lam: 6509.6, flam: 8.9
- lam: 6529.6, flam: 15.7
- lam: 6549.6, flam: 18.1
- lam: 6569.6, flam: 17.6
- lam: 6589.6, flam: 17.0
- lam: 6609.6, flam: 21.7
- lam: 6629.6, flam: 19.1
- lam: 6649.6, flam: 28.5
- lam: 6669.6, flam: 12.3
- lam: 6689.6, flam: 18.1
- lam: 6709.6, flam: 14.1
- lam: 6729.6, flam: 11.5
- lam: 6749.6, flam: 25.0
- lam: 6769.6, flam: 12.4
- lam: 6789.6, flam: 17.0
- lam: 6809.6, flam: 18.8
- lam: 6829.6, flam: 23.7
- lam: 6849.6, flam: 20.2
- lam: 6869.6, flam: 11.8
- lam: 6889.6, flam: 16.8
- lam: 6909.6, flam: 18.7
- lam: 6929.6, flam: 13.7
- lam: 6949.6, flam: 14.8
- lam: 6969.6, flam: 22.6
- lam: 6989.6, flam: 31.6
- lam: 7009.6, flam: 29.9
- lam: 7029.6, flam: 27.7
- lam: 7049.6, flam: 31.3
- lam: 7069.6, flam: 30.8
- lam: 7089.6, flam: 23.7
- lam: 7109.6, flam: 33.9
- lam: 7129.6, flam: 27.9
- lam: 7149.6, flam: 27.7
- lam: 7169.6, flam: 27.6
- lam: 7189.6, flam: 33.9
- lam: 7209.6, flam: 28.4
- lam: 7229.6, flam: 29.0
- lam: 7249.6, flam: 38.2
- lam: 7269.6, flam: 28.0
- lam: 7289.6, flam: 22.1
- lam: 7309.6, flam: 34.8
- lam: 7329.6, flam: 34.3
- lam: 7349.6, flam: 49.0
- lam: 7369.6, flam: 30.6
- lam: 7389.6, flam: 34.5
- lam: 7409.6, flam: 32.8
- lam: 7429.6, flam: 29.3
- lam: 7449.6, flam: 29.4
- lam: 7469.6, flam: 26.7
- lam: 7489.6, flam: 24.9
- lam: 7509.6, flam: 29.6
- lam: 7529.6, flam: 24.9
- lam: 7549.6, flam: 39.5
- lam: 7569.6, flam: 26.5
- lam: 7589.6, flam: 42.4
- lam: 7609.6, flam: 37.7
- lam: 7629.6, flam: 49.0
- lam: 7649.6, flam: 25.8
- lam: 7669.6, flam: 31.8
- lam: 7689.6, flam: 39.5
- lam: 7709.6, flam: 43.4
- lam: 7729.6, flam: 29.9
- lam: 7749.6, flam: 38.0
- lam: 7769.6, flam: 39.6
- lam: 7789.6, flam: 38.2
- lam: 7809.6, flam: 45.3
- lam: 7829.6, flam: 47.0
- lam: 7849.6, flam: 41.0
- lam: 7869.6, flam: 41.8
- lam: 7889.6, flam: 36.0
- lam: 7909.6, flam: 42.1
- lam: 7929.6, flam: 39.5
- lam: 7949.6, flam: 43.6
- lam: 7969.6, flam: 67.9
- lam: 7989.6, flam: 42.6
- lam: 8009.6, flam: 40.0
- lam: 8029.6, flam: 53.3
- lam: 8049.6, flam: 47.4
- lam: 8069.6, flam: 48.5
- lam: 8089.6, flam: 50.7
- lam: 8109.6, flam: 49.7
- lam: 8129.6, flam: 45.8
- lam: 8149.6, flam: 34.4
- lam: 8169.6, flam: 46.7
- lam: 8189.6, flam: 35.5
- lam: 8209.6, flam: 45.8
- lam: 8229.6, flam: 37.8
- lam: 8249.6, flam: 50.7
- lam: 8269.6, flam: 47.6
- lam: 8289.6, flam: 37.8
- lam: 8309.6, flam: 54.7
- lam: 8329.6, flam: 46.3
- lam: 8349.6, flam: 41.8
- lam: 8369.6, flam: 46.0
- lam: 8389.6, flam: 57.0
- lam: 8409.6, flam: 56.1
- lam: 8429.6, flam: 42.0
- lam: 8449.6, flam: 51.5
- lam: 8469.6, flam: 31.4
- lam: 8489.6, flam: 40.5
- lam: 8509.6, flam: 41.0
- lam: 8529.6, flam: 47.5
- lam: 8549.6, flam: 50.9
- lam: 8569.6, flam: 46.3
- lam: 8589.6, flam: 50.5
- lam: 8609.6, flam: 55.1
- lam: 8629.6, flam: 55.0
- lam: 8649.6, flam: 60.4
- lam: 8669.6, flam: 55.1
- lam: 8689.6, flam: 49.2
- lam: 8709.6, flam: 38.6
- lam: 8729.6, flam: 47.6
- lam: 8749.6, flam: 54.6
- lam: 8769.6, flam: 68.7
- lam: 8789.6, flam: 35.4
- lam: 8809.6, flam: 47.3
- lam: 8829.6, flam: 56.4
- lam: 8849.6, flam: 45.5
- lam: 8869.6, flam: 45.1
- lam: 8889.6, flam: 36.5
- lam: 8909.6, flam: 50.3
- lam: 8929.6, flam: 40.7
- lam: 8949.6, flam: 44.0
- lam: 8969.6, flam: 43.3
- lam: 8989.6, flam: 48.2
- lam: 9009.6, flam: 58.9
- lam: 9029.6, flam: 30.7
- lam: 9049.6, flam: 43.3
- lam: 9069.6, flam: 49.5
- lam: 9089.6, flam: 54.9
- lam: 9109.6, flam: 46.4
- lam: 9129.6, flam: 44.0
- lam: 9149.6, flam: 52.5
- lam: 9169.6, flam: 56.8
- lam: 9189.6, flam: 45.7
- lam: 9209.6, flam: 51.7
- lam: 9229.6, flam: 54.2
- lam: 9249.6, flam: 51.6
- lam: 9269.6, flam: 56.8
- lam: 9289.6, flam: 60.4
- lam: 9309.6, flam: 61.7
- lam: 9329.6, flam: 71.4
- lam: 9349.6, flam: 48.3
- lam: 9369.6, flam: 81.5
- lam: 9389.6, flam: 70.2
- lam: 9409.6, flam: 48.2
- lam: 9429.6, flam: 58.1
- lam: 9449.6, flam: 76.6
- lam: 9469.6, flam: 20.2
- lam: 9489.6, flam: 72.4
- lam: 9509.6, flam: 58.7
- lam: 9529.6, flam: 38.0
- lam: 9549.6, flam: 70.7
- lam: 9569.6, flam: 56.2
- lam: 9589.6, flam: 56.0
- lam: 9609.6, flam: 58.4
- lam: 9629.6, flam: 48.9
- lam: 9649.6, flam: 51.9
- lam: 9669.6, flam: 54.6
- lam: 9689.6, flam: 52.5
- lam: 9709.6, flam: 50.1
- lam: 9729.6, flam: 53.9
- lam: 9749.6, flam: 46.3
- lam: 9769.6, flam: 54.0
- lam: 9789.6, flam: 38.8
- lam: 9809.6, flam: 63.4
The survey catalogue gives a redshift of 0.746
